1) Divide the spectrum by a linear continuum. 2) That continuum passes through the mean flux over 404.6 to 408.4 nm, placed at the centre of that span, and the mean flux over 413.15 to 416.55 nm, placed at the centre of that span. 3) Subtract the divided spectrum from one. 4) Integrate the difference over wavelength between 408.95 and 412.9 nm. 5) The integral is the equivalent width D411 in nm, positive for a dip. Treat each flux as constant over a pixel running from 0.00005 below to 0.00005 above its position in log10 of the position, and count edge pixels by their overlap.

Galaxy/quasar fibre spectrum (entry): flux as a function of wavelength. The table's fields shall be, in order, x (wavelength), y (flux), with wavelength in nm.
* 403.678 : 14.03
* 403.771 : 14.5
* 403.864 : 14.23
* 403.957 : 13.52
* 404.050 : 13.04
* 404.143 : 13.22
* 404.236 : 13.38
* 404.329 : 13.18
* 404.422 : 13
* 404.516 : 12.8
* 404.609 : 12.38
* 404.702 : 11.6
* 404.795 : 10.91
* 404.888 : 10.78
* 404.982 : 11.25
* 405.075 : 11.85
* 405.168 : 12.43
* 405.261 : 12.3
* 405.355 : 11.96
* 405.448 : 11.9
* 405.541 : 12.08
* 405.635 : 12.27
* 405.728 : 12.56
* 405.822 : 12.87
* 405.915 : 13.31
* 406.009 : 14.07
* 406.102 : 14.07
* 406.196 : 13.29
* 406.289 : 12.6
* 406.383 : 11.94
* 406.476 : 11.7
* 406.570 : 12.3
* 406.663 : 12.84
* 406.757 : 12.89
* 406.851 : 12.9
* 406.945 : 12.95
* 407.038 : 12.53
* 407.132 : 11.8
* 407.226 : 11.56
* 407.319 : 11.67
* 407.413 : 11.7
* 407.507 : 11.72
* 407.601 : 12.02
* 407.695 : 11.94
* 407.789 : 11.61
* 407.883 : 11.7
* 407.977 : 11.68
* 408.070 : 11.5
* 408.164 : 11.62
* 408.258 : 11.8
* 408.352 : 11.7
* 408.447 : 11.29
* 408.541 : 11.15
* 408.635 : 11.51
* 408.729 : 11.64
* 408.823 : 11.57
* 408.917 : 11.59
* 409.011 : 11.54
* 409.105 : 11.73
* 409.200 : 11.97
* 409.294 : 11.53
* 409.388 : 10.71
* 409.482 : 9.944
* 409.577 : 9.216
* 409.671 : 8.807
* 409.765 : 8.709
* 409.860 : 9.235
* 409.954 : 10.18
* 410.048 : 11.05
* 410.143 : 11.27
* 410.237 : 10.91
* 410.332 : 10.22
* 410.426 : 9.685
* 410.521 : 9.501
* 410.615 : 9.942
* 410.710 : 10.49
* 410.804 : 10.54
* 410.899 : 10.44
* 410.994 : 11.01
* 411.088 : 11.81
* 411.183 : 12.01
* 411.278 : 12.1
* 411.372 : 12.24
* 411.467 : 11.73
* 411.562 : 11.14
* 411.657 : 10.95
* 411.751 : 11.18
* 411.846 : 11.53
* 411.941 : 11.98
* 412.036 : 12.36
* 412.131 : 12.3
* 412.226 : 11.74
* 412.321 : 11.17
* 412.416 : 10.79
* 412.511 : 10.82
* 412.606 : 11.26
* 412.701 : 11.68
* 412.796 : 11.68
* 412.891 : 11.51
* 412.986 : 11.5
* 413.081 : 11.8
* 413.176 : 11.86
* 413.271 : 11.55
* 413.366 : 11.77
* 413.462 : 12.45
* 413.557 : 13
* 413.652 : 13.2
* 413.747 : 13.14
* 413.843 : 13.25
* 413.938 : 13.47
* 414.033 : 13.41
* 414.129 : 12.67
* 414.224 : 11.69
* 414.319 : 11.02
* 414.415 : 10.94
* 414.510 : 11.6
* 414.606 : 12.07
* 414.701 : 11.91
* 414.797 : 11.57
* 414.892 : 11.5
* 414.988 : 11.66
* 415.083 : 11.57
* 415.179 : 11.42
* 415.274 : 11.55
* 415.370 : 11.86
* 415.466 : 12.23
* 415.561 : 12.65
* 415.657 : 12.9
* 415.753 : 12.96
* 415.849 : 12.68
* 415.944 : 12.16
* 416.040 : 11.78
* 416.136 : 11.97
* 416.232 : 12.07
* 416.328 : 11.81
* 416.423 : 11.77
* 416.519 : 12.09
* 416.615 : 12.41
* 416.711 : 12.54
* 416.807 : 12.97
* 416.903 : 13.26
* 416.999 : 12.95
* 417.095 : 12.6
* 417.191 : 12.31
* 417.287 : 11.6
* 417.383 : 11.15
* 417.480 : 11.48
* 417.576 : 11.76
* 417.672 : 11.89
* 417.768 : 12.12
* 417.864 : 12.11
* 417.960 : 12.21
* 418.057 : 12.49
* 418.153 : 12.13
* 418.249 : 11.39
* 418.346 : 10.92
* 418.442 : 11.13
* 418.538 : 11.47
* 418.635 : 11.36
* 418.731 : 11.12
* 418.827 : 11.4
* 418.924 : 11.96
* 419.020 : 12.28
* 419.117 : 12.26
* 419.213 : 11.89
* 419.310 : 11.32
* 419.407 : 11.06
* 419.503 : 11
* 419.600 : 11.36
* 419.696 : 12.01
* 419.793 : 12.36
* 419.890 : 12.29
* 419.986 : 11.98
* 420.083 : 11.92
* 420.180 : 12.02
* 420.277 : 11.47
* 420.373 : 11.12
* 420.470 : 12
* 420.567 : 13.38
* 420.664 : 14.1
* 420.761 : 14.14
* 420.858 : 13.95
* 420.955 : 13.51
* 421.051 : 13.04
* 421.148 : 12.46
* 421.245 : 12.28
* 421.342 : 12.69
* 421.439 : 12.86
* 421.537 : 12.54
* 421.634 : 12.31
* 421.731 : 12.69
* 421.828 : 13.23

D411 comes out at 0.39 nm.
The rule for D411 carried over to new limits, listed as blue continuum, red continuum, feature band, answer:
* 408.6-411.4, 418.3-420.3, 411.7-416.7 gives -0.37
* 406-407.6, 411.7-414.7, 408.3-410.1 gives 0.22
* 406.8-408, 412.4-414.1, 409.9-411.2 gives 0.16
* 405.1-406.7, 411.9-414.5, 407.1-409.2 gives 0.13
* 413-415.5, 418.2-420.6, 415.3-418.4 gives -0.07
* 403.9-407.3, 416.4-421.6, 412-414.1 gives 0.04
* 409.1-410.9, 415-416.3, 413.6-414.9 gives -0.07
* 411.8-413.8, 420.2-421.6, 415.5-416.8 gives -0.01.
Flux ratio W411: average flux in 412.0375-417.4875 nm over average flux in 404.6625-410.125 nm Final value 1.03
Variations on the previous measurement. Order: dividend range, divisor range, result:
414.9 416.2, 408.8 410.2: 1.14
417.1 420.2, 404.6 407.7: 0.96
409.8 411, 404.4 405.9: 0.85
